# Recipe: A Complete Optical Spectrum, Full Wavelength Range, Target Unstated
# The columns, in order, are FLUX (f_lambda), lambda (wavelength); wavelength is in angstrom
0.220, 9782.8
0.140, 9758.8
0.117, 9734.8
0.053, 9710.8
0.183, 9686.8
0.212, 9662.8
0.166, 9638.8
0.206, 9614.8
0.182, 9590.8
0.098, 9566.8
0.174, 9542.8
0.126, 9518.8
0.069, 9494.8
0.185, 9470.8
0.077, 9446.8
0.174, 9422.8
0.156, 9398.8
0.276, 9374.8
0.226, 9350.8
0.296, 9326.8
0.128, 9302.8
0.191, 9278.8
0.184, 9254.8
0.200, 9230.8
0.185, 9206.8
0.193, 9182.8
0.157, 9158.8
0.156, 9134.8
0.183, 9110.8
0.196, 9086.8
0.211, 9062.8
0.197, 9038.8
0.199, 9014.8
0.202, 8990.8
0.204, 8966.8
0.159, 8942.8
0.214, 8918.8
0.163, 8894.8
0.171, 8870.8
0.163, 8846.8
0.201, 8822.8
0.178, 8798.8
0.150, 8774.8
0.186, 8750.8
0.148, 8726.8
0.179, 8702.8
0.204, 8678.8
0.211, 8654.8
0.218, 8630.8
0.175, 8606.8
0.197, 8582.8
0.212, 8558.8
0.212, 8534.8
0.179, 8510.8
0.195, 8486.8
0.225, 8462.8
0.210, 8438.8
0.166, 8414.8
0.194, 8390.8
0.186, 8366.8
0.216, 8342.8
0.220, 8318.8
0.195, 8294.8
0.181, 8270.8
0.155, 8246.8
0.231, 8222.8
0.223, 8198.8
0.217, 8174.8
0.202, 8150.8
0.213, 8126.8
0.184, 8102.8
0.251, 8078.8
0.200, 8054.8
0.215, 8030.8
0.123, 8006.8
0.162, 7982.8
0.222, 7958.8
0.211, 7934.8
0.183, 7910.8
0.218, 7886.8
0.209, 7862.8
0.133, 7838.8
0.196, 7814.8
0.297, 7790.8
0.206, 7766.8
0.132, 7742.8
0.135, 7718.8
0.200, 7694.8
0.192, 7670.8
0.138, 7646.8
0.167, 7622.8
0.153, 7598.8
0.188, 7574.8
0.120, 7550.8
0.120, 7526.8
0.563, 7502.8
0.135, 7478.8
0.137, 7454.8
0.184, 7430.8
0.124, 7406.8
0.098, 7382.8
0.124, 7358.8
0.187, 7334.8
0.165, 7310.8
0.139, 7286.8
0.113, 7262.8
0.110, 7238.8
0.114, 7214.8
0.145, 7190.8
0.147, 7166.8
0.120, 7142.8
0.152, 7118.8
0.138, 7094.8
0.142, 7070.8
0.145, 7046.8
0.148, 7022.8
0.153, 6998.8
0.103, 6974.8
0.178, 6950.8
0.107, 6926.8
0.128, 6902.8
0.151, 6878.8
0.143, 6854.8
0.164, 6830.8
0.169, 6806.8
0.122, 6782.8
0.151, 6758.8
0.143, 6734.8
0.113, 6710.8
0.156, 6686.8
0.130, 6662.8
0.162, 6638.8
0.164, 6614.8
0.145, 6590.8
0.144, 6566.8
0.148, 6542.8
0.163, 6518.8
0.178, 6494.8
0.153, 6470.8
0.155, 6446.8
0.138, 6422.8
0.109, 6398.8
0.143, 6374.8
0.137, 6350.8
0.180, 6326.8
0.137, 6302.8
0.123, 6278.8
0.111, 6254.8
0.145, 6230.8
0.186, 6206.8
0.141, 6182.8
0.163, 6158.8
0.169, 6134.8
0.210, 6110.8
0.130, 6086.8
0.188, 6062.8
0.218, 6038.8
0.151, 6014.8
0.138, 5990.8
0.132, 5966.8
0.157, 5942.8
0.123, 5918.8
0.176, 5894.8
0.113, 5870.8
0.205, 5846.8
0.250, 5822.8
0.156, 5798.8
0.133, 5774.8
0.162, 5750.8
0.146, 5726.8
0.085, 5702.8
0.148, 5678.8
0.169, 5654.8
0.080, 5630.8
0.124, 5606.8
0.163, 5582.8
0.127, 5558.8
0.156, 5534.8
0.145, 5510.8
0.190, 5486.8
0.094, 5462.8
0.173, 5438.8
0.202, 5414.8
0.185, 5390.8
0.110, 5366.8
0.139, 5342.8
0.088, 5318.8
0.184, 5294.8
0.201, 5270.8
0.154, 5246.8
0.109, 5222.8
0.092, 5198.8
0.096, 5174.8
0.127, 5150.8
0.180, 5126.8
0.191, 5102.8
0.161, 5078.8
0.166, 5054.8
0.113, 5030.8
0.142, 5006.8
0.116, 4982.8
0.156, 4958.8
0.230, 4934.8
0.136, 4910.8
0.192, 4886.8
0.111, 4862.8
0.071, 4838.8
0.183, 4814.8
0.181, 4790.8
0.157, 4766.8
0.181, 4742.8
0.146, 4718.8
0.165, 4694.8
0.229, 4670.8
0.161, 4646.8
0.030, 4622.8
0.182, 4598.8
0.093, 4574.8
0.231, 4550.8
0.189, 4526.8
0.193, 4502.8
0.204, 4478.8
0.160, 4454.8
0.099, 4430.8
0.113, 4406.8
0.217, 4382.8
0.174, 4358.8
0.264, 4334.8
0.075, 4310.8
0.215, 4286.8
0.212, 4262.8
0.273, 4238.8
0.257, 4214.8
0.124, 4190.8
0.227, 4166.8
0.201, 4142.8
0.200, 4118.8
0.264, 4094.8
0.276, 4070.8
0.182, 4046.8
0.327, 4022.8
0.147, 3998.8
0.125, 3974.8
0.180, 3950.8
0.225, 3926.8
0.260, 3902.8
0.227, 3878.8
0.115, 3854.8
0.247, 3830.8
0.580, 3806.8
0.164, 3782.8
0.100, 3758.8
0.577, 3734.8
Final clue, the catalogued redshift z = 1.01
